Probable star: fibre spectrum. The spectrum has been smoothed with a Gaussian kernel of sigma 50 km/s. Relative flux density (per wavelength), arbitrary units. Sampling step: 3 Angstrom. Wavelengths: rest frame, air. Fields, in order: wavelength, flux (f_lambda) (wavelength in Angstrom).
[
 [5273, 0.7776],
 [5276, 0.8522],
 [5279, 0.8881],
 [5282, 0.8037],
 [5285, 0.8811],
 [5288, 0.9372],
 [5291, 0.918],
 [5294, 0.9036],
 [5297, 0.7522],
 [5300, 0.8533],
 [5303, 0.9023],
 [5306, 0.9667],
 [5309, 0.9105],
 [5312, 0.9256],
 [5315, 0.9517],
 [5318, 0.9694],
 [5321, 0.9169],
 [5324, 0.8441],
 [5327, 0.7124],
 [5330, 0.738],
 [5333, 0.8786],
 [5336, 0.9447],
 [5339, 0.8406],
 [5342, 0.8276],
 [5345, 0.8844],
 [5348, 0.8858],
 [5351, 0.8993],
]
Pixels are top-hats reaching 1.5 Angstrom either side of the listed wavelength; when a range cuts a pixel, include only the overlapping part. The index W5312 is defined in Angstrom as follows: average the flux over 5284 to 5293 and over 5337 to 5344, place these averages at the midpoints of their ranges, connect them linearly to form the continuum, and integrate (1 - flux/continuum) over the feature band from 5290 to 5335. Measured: 0.3 Angstrom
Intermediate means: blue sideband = 0.913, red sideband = 0.846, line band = 0.877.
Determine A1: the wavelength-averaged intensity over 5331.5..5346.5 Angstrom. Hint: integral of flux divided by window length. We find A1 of 0.875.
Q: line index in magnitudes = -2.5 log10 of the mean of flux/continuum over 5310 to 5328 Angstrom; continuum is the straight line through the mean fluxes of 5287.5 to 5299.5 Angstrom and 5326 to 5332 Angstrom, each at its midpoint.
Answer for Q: -0.150 mag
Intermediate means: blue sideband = 0.871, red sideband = 0.739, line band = 0.892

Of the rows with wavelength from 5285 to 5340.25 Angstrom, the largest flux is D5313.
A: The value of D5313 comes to 0.9694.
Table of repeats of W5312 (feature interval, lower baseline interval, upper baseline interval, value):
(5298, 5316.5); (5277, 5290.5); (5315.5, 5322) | 0.2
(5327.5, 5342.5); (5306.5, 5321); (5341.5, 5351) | 1.0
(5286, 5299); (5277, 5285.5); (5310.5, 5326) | -0.1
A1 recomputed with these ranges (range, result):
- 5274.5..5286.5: 0.856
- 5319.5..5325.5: 0.88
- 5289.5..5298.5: 0.858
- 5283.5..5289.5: 0.909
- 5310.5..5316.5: 0.939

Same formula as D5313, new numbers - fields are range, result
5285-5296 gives 0.9372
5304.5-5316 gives 0.9667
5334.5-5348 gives 0.9447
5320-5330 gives 0.9169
